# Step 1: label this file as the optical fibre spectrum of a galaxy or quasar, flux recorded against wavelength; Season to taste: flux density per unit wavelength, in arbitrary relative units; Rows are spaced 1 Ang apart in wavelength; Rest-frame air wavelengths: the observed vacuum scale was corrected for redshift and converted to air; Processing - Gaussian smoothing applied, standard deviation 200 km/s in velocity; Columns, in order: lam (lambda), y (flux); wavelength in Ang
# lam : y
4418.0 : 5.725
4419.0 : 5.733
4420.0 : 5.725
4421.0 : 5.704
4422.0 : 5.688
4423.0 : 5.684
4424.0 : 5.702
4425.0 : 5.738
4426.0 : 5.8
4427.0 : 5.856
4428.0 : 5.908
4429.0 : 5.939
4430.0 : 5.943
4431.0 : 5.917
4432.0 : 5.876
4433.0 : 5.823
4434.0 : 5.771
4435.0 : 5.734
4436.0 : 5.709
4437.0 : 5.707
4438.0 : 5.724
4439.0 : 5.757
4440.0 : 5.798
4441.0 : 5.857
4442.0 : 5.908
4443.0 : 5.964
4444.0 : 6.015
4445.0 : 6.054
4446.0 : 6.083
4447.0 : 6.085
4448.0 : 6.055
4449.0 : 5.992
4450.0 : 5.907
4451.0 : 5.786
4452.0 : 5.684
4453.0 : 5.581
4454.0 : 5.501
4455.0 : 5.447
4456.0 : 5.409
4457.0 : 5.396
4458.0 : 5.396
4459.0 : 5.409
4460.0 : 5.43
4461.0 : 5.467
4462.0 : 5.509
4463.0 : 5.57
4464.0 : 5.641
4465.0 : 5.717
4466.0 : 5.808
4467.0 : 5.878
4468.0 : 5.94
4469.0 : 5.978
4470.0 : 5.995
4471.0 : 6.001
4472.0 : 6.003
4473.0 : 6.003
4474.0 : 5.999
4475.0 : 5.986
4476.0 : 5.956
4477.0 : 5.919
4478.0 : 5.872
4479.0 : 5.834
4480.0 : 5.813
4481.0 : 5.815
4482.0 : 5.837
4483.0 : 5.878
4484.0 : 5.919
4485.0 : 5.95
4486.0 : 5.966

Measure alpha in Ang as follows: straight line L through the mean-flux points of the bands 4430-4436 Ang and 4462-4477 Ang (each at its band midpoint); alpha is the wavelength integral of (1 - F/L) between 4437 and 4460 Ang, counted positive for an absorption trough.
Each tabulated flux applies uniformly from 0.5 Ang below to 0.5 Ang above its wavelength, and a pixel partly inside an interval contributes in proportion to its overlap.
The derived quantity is 0.4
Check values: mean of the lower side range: 5.82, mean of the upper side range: 5.88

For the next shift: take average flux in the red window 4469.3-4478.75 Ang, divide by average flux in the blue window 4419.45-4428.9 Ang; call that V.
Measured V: 1.04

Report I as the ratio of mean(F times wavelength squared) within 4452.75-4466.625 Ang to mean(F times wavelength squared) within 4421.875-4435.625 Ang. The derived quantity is 1.0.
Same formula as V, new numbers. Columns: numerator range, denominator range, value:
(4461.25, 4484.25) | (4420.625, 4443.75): 1.01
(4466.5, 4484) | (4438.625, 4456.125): 1.01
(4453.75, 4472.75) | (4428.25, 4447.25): 0.96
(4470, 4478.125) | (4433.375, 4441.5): 1.04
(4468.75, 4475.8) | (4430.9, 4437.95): 1.04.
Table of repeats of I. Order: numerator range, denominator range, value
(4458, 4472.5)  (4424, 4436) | 1.00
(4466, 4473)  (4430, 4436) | 1.04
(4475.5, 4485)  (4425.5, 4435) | 1.02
